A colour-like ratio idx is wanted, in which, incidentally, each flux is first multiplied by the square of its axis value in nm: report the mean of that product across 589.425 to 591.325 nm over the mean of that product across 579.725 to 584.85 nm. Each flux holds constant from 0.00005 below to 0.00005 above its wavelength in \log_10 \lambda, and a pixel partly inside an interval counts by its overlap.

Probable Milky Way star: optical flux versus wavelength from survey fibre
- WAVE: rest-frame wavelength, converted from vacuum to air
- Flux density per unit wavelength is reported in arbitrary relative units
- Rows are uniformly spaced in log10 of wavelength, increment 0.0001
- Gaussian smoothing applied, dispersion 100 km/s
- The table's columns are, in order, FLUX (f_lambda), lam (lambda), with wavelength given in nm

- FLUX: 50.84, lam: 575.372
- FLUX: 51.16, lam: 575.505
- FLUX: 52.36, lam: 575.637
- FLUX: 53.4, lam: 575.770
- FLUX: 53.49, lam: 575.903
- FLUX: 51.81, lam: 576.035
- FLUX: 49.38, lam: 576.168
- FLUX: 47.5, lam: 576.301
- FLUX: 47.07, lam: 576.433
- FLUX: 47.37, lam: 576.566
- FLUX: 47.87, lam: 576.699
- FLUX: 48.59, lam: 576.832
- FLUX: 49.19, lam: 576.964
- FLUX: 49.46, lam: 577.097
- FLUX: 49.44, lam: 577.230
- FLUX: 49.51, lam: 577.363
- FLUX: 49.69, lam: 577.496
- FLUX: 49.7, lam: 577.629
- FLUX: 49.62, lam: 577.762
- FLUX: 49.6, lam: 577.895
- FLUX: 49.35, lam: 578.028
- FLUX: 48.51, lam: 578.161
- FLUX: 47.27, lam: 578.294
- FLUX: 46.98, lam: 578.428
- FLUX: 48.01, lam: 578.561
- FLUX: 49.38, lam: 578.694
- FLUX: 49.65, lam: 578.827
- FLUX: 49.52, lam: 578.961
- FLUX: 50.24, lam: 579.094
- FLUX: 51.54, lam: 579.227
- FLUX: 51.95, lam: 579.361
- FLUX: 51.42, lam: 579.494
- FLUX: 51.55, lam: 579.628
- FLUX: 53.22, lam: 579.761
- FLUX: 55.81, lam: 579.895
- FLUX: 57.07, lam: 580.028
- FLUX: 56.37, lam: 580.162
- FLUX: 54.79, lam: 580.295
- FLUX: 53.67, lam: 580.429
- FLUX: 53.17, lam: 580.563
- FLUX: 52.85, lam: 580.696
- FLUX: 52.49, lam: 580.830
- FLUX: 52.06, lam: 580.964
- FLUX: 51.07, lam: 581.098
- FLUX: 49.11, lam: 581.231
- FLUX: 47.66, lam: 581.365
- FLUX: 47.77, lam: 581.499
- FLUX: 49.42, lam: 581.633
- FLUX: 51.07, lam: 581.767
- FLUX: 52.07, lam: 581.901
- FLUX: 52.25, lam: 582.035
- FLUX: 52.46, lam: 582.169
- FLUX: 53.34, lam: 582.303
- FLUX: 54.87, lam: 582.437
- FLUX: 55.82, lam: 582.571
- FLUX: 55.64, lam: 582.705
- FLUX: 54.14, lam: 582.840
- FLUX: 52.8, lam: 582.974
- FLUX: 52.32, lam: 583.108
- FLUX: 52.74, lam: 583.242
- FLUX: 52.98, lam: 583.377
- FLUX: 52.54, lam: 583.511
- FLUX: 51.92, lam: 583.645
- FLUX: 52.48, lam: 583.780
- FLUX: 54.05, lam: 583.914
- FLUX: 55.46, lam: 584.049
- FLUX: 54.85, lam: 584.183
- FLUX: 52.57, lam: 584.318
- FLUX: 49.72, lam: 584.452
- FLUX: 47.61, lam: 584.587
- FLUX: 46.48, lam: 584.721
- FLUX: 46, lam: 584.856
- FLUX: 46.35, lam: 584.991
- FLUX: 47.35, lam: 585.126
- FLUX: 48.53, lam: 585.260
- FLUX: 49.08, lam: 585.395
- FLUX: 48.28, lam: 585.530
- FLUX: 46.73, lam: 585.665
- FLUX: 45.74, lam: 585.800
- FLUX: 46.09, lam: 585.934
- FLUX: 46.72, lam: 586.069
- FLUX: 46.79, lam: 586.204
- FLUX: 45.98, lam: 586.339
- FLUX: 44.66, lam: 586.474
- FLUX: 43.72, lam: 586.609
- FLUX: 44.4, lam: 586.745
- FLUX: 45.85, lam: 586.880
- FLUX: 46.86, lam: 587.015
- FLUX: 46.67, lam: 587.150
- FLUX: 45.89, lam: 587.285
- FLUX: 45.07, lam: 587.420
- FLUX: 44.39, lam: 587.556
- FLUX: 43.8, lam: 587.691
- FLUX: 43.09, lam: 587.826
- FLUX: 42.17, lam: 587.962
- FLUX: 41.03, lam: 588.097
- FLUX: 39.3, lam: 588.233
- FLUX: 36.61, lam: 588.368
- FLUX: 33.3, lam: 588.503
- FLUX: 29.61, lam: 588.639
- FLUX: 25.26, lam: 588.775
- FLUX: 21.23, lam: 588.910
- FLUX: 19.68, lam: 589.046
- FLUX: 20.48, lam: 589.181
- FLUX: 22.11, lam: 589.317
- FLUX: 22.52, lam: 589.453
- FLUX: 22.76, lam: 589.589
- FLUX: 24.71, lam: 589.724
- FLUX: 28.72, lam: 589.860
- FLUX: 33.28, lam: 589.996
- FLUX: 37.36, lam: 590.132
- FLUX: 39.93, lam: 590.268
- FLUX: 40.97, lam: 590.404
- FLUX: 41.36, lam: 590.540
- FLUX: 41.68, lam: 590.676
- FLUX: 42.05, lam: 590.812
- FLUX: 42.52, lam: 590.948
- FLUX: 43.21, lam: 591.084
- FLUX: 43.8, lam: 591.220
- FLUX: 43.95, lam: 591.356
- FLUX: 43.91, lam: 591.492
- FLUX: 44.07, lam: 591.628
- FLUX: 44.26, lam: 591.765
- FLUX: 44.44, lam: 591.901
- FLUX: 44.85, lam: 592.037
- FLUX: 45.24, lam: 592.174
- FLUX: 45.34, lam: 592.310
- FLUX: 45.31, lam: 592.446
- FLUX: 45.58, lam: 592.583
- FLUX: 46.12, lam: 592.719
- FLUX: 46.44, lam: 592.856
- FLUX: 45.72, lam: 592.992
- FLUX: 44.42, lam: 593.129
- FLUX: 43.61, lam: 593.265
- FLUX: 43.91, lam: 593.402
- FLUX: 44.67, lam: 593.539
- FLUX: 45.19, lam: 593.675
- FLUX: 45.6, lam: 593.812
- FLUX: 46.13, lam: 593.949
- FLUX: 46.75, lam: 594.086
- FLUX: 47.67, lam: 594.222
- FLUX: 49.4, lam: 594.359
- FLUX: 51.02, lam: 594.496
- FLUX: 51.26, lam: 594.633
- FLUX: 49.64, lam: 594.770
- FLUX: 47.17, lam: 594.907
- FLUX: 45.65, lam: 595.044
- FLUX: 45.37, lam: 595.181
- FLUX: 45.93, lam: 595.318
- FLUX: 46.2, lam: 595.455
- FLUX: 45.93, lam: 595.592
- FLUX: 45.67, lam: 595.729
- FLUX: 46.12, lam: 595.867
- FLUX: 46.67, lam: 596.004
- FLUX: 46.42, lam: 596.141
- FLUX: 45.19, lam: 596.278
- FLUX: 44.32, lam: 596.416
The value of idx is 0.7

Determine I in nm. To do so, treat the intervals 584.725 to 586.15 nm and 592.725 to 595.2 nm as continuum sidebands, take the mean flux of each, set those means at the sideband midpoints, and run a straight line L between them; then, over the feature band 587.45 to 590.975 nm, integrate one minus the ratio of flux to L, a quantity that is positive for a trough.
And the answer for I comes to 0.98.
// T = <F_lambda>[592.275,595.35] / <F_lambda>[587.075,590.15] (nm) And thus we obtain 1.39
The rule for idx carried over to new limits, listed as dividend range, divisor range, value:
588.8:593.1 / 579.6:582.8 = 0.74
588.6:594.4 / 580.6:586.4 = 0.80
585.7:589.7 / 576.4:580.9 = 0.77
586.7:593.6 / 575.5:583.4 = 0.80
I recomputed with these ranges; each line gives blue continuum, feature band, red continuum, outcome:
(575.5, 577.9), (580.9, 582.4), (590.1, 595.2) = -0.080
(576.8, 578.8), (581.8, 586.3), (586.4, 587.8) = -0.427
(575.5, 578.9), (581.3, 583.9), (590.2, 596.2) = -0.237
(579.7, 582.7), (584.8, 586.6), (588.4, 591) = -0.239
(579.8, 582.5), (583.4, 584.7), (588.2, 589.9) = -0.282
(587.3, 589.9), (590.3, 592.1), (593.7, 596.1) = -0.222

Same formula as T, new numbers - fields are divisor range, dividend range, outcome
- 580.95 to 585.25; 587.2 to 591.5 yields 0.69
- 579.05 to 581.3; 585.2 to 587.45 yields 0.88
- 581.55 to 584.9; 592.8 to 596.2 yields 0.89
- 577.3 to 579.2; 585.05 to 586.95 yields 0.94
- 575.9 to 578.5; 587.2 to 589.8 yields 0.67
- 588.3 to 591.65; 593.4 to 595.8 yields 1.39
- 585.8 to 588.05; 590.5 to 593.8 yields 0.98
